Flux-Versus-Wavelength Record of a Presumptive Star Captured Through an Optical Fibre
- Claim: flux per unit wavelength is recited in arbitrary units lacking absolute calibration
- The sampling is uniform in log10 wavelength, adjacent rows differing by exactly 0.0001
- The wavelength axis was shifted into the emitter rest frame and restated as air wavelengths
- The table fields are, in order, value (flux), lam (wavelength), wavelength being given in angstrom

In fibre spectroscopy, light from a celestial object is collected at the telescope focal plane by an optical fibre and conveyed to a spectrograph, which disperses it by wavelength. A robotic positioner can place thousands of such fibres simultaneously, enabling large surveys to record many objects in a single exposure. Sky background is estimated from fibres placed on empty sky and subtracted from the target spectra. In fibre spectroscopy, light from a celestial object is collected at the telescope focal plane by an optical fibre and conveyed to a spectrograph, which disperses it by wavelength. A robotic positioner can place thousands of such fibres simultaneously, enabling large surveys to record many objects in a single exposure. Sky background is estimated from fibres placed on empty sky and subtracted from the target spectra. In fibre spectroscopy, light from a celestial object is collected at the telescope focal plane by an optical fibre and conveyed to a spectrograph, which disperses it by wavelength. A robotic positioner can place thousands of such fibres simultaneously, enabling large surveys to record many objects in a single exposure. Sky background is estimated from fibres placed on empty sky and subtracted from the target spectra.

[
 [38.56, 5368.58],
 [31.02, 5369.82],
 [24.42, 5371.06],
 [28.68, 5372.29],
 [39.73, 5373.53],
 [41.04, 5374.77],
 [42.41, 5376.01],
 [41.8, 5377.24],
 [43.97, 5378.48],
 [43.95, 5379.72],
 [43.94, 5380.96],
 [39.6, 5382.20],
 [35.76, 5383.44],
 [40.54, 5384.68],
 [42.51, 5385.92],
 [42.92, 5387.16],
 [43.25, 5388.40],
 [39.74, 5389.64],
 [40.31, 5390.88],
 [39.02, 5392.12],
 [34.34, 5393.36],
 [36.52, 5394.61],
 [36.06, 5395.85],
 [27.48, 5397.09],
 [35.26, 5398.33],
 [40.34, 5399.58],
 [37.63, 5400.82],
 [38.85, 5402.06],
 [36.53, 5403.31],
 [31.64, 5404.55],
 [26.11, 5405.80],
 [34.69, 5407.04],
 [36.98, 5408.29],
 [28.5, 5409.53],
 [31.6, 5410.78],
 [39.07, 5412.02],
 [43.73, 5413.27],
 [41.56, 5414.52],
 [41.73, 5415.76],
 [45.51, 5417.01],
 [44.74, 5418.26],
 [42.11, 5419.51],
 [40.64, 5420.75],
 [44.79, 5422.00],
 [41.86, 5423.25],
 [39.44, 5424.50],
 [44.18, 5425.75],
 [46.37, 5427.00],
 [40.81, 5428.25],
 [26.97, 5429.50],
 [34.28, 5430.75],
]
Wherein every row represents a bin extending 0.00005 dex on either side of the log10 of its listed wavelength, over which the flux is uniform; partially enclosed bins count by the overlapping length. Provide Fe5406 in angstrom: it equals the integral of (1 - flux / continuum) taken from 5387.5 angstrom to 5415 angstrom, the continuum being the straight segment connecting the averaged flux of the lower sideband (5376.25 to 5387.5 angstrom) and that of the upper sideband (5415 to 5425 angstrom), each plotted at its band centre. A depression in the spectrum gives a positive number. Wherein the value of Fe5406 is 3.8 angstrom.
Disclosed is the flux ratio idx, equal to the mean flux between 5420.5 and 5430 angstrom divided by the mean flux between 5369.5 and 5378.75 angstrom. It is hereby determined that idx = 1.12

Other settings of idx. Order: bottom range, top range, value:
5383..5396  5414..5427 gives 1.09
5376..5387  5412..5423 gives 1.03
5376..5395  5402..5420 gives 0.92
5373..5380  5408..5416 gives 0.89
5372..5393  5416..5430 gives 1.03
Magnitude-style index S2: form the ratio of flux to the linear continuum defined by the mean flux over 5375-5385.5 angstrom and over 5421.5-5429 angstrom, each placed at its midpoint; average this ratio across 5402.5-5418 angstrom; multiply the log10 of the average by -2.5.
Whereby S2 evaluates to 0.15 mag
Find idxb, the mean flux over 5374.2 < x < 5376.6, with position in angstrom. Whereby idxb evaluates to 41.7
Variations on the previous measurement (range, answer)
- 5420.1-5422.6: 42.8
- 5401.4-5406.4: 33.3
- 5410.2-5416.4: 39.6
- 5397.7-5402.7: 38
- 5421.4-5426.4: 42.5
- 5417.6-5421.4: 42.6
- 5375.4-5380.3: 43.1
